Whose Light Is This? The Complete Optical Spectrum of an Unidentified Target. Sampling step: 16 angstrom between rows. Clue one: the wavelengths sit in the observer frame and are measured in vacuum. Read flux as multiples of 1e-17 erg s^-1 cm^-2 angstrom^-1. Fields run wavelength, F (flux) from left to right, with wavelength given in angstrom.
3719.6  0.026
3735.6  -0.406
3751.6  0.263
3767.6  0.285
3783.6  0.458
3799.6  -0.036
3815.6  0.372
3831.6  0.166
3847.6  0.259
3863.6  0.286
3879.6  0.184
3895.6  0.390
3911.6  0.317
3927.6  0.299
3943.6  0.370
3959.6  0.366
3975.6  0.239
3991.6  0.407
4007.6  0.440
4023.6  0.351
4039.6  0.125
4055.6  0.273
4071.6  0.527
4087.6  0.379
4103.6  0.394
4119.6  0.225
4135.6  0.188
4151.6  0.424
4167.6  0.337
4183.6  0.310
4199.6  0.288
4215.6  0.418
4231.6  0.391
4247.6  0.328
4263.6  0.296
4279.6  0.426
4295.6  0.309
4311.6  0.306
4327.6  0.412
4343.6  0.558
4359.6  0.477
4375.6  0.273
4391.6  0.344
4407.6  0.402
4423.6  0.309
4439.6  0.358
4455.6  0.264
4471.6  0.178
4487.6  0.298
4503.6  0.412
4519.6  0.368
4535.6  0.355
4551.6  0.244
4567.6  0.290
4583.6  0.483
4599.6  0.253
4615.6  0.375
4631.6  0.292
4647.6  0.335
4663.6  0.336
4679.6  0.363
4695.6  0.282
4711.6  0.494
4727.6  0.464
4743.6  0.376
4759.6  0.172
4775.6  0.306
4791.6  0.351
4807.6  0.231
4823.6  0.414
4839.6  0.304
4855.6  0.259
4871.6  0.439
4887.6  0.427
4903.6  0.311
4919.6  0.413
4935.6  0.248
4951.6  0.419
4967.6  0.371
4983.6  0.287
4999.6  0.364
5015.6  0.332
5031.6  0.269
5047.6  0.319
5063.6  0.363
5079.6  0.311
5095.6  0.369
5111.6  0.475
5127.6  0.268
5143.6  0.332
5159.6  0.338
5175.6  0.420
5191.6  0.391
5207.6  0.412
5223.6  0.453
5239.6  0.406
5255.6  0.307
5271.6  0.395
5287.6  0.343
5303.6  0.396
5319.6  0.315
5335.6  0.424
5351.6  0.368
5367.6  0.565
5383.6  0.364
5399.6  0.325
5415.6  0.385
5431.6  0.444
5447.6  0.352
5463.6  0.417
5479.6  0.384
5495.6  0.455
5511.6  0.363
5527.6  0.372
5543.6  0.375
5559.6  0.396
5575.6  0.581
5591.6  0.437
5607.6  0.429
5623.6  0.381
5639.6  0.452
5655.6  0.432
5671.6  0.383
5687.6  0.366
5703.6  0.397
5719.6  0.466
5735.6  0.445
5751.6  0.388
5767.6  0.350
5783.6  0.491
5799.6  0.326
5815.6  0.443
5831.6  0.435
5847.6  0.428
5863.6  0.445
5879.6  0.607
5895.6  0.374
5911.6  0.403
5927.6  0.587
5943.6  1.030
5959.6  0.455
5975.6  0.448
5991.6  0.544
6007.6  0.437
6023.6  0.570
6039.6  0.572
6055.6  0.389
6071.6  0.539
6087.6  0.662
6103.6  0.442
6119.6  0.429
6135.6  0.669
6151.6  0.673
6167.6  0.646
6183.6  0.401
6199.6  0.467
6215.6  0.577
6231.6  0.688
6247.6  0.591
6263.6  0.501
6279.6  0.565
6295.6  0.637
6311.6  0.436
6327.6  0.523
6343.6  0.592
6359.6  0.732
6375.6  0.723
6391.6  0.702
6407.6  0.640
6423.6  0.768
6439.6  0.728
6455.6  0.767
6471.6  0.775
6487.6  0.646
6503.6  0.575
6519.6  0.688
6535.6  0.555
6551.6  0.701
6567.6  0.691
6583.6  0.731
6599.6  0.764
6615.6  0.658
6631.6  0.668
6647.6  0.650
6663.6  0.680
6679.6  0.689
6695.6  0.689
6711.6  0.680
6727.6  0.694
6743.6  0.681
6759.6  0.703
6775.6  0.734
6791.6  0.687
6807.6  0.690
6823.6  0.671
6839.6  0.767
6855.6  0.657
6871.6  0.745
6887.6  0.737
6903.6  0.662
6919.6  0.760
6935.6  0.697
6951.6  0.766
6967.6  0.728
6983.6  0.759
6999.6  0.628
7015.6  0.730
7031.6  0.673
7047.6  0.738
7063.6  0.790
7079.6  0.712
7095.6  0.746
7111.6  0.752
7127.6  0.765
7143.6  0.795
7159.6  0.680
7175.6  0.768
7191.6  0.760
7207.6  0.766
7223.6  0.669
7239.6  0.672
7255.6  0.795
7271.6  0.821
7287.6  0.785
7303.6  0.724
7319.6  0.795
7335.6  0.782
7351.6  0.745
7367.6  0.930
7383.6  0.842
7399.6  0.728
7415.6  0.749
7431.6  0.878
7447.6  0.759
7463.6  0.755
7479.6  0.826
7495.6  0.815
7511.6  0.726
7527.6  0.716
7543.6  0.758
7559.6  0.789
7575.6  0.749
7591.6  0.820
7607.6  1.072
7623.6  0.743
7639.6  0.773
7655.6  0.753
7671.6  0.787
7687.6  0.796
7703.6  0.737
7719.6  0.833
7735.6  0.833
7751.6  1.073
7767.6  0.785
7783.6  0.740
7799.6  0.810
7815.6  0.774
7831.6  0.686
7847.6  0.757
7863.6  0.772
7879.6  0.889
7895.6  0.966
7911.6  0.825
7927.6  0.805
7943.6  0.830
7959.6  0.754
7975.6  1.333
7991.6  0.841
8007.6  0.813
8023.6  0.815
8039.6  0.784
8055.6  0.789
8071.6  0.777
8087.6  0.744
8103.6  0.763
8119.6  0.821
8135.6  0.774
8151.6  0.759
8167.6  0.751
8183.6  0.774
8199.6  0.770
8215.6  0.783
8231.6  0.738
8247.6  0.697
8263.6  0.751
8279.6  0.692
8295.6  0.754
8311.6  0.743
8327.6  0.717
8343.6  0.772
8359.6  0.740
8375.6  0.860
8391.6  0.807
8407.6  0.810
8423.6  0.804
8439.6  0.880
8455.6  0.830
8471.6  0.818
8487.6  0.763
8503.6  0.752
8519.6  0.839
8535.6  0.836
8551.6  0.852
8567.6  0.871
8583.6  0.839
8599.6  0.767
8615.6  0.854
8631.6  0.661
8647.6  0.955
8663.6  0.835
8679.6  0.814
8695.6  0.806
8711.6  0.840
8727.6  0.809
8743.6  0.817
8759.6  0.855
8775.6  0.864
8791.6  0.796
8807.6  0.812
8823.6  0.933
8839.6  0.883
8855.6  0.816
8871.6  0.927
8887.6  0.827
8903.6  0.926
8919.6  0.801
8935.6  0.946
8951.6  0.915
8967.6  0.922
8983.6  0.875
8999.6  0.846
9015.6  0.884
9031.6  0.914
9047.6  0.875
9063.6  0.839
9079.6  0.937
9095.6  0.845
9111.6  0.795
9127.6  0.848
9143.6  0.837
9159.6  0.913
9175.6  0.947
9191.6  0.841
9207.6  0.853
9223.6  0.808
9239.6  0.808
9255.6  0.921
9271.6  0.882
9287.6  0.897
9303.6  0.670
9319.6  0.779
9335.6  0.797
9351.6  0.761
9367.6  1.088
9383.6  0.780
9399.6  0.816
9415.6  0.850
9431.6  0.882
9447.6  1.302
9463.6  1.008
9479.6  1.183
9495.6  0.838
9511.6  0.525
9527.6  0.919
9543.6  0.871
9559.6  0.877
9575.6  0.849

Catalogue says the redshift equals 0.593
